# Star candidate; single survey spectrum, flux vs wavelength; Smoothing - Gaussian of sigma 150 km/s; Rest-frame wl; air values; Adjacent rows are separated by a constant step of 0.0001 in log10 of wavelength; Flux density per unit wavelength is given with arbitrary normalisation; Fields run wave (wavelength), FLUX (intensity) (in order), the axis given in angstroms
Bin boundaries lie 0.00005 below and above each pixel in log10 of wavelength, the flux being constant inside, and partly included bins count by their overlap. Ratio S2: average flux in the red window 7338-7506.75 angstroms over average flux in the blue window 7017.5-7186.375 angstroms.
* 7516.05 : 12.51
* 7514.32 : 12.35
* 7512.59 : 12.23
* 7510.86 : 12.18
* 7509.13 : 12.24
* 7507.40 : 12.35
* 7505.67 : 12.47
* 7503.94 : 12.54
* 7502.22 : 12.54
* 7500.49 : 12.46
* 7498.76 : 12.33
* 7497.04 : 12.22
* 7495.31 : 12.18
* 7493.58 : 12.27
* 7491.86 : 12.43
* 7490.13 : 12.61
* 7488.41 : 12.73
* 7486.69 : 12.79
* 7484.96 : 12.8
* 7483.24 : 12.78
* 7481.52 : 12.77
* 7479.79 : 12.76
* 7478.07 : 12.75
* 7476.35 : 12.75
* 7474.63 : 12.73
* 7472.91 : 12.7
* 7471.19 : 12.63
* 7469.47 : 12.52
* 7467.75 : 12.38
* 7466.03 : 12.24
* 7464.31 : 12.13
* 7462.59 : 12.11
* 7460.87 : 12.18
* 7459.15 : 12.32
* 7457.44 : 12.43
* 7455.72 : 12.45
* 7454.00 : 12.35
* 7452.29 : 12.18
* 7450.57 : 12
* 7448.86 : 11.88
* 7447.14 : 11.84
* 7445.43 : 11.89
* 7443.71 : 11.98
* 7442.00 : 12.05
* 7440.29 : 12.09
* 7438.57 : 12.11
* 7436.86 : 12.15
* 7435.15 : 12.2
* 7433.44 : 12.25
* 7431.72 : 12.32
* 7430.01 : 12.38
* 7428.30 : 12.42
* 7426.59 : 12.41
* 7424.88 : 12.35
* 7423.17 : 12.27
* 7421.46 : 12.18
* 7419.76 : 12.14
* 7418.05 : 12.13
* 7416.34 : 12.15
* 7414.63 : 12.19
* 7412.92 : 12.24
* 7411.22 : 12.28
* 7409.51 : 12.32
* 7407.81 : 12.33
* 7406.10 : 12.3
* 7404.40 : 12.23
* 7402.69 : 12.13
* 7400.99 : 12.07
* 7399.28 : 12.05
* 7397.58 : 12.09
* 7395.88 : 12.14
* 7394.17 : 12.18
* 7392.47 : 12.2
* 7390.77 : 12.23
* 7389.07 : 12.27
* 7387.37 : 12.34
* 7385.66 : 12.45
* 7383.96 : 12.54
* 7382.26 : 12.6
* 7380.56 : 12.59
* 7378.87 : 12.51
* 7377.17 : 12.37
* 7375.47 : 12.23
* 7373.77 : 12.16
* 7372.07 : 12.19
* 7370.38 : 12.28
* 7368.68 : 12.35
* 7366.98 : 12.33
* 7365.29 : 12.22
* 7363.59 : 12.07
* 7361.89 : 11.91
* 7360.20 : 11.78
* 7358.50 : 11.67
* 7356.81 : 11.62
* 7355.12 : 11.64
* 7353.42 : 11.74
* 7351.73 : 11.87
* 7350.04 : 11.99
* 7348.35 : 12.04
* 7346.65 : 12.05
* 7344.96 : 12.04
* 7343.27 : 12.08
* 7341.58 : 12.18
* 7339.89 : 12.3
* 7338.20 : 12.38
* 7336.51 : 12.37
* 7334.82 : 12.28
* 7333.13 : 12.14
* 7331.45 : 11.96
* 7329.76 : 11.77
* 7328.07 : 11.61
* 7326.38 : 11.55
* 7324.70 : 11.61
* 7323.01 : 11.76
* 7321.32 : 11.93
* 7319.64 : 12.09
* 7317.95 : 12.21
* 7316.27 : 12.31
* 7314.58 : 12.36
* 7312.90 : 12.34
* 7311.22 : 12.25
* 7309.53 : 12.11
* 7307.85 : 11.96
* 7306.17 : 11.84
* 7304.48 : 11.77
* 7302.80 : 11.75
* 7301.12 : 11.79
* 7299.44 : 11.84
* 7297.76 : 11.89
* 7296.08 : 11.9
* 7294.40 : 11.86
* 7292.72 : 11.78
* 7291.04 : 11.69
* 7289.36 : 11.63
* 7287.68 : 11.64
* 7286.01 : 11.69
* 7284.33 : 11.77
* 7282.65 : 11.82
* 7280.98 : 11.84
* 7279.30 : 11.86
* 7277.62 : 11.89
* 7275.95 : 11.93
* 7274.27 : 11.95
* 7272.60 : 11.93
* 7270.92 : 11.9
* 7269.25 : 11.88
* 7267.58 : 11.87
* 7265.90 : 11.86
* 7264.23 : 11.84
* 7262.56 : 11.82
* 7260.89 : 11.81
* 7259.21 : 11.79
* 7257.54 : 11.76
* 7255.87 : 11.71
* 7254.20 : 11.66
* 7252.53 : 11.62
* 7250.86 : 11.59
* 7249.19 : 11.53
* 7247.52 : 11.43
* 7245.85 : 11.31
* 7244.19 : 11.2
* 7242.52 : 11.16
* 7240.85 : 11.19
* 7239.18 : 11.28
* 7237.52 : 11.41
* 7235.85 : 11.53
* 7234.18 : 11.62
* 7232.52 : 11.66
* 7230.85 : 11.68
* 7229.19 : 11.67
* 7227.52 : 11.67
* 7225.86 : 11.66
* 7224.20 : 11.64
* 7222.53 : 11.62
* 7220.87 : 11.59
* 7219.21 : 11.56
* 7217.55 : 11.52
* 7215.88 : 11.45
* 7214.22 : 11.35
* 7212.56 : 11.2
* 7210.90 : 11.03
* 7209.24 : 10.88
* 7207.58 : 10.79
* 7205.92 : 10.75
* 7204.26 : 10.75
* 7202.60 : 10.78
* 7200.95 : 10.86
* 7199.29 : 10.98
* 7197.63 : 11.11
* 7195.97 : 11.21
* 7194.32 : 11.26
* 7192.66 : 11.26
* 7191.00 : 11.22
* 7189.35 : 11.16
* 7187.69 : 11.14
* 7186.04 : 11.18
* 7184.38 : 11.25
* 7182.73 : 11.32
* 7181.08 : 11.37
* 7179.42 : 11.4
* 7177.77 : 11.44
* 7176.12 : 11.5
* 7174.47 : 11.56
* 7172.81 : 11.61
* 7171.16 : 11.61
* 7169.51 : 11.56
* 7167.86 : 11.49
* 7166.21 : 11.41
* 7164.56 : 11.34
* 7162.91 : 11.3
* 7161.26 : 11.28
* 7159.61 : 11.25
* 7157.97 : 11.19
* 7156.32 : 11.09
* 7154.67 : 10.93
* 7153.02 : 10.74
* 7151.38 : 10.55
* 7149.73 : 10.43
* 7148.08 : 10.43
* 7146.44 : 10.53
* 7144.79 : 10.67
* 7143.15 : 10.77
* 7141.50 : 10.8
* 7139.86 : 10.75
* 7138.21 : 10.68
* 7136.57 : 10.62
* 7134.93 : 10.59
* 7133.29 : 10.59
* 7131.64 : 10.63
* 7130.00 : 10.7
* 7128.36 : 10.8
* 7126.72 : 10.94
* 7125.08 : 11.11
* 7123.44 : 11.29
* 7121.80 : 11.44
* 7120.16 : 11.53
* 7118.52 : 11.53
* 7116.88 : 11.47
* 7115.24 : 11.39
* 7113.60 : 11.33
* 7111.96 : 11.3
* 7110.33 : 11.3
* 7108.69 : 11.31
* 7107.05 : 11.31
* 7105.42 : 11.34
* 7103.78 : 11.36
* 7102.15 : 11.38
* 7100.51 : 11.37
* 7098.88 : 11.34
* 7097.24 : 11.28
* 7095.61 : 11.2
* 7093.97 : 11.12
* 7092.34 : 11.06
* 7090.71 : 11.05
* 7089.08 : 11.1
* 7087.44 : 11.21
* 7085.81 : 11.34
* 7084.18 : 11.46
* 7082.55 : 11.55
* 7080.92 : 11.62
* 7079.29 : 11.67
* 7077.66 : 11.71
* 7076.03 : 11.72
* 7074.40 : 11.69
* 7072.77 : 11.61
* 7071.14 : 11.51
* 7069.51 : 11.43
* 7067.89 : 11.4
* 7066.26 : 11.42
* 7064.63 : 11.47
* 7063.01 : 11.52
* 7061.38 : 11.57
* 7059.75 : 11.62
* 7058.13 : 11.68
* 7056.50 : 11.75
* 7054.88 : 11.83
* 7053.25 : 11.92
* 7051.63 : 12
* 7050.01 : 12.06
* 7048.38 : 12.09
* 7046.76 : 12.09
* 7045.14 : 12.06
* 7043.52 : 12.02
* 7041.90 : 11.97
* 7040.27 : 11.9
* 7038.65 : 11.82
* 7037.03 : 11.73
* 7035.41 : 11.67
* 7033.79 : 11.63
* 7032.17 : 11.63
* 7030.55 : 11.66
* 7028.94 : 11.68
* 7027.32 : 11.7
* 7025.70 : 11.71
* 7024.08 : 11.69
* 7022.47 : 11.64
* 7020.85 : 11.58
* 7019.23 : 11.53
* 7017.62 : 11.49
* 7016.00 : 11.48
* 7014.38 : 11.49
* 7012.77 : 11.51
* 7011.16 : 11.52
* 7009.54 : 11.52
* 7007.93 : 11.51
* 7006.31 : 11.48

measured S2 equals 1.08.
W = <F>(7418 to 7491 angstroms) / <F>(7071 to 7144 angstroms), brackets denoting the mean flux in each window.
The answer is 1.10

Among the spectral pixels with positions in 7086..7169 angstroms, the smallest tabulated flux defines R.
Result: 10.43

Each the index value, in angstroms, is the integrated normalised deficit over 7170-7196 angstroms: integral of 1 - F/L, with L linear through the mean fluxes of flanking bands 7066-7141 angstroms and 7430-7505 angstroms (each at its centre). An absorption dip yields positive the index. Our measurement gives 0.32 angstroms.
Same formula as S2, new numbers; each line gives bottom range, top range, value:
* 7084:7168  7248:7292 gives 1.06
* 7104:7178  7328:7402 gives 1.09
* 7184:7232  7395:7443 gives 1.09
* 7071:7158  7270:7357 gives 1.07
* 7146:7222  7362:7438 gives 1.10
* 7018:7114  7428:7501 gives 1.07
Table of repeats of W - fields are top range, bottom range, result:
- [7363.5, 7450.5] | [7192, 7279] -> 1.07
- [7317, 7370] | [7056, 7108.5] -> 1.05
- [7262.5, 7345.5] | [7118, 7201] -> 1.08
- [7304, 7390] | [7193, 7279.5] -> 1.05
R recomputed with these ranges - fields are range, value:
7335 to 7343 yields 12.18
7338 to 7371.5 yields 11.62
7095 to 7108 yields 11.2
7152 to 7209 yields 10.74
